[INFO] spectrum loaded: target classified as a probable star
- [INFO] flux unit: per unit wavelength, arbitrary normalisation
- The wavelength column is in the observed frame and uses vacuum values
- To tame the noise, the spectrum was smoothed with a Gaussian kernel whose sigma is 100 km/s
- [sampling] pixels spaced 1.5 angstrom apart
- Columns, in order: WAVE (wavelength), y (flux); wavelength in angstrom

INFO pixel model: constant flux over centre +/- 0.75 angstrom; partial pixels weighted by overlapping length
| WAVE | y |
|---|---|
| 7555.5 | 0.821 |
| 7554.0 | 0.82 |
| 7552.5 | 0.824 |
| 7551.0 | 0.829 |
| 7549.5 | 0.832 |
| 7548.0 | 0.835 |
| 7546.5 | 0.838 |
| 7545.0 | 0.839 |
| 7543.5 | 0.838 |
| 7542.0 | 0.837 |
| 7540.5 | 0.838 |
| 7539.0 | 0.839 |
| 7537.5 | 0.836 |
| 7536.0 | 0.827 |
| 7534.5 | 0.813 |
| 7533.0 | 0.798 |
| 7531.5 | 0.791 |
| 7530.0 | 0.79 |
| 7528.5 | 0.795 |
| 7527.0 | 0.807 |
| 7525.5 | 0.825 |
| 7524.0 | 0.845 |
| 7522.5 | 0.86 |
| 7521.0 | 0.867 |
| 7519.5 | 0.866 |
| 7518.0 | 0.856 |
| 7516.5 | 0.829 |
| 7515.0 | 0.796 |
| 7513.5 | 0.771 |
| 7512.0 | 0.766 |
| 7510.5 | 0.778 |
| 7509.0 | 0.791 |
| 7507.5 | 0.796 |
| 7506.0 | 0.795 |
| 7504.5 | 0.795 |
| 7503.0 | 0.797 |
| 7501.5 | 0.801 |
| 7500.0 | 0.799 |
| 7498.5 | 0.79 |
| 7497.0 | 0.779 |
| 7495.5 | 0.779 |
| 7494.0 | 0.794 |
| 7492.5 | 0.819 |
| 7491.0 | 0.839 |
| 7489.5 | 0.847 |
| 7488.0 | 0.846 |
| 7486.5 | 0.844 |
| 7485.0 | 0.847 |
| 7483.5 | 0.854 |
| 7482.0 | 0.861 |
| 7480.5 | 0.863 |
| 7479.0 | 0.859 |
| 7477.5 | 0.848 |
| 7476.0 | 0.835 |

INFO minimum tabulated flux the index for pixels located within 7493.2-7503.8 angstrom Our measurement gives 0.779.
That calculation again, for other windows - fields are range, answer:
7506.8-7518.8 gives 0.766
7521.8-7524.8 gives 0.845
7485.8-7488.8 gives 0.844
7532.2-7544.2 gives 0.798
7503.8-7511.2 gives 0.778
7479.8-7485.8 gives 0.847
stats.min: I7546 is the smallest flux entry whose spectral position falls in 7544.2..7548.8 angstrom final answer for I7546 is 0.835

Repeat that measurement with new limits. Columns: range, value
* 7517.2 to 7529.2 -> 0.795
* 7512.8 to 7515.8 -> 0.771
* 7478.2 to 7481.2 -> 0.859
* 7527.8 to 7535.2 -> 0.79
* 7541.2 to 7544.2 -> 0.837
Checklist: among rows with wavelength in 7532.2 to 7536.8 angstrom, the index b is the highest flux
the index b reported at 0.827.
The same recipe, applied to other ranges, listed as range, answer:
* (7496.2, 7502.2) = 0.801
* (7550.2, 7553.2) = 0.829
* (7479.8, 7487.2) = 0.863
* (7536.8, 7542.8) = 0.839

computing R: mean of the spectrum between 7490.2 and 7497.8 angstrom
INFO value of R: 0.802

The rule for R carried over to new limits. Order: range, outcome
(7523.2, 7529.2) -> 0.819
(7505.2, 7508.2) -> 0.795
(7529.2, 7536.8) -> 0.804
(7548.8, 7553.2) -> 0.828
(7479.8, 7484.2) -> 0.859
